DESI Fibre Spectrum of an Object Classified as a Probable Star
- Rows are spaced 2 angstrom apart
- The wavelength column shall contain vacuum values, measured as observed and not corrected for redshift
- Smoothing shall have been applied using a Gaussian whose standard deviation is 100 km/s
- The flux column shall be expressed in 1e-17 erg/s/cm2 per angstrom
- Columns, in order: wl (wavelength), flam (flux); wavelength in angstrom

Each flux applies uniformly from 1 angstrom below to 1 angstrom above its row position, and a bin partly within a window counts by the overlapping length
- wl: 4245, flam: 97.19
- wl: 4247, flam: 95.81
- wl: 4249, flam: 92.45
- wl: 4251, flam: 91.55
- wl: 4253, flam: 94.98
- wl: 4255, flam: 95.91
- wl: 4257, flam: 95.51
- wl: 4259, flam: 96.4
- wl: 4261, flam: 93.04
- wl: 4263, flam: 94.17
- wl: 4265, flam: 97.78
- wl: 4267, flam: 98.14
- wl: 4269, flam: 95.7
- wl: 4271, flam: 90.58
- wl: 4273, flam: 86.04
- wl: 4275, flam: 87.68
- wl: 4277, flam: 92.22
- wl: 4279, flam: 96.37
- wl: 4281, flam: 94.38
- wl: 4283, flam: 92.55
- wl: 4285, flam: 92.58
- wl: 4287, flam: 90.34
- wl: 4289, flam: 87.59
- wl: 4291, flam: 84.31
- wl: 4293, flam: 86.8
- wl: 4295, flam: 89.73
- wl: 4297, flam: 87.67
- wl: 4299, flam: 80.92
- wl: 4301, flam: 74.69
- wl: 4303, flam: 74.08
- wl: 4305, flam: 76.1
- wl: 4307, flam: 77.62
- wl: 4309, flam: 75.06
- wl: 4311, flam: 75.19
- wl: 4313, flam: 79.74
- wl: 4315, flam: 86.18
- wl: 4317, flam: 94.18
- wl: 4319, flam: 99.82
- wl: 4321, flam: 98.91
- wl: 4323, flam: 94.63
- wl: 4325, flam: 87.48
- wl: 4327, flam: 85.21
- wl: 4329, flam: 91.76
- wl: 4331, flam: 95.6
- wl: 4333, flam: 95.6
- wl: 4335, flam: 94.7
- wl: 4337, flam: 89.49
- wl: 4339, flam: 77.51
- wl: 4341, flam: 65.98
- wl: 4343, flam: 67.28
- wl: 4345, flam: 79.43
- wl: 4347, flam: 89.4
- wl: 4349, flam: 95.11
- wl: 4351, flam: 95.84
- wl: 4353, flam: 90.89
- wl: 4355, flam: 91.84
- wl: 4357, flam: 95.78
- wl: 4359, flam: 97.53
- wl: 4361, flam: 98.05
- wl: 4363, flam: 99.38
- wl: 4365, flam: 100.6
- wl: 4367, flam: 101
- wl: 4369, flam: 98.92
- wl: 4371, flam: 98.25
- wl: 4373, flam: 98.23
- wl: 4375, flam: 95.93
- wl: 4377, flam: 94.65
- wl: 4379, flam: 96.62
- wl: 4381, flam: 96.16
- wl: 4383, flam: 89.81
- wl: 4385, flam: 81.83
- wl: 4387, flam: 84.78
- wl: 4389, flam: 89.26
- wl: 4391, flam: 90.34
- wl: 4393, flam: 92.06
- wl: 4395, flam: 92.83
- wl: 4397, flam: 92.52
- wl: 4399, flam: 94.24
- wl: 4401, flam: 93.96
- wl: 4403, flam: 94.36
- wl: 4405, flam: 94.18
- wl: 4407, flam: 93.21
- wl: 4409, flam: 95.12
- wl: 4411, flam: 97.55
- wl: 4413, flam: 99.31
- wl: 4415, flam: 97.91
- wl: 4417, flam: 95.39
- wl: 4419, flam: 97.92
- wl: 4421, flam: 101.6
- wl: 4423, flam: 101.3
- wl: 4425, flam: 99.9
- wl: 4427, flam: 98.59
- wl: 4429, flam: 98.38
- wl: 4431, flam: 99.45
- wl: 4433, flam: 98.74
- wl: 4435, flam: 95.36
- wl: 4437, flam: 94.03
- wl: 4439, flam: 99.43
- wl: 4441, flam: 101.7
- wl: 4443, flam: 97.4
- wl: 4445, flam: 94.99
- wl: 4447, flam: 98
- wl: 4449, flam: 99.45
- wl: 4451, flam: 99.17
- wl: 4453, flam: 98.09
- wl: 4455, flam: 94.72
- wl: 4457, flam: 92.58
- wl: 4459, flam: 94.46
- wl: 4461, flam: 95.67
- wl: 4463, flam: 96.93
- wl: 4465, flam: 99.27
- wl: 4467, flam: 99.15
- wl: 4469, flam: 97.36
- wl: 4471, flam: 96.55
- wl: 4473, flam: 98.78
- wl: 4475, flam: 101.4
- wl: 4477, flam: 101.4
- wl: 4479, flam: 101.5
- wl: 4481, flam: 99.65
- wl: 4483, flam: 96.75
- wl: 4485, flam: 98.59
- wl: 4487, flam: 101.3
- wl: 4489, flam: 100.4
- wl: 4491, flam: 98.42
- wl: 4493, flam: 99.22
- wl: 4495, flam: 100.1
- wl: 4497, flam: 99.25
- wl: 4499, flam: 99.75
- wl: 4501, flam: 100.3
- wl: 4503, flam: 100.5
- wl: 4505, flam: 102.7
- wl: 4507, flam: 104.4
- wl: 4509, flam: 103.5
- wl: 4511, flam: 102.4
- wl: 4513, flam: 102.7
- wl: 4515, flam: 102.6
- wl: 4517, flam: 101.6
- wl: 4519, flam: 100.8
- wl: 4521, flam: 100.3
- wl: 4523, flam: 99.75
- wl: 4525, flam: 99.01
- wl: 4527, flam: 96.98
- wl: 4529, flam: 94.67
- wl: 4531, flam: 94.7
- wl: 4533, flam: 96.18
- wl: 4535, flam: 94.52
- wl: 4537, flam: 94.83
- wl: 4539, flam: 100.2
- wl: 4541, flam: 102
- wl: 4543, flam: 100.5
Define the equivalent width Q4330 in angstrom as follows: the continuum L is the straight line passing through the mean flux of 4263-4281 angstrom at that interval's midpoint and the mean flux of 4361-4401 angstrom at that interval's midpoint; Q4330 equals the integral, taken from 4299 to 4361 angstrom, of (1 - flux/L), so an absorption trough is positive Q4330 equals 4.8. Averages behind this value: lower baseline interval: 93.2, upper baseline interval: 94.2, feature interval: 86.5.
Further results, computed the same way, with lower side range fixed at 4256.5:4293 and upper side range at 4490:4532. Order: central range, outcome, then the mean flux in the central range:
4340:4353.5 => 1.65 angstrom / 83.1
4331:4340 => 0.41 angstrom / 90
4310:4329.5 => 0.95 angstrom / 89.2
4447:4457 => 0.09 angstrom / 97.3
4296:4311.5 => 2.58 angstrom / 77.7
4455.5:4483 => 0.24 angstrom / 97.9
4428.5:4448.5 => 0.00 angstrom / 97.8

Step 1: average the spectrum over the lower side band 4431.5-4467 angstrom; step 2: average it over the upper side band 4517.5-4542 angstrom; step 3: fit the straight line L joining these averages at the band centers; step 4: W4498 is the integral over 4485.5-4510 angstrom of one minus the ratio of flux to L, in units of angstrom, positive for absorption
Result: -0.8 angstrom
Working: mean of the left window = 97.2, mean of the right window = 97.9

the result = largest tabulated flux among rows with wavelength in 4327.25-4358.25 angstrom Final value 95.84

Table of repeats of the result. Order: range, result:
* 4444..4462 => 99.45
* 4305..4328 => 99.82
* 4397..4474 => 101.7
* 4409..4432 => 101.6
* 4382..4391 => 90.34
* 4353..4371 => 101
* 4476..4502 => 101.5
